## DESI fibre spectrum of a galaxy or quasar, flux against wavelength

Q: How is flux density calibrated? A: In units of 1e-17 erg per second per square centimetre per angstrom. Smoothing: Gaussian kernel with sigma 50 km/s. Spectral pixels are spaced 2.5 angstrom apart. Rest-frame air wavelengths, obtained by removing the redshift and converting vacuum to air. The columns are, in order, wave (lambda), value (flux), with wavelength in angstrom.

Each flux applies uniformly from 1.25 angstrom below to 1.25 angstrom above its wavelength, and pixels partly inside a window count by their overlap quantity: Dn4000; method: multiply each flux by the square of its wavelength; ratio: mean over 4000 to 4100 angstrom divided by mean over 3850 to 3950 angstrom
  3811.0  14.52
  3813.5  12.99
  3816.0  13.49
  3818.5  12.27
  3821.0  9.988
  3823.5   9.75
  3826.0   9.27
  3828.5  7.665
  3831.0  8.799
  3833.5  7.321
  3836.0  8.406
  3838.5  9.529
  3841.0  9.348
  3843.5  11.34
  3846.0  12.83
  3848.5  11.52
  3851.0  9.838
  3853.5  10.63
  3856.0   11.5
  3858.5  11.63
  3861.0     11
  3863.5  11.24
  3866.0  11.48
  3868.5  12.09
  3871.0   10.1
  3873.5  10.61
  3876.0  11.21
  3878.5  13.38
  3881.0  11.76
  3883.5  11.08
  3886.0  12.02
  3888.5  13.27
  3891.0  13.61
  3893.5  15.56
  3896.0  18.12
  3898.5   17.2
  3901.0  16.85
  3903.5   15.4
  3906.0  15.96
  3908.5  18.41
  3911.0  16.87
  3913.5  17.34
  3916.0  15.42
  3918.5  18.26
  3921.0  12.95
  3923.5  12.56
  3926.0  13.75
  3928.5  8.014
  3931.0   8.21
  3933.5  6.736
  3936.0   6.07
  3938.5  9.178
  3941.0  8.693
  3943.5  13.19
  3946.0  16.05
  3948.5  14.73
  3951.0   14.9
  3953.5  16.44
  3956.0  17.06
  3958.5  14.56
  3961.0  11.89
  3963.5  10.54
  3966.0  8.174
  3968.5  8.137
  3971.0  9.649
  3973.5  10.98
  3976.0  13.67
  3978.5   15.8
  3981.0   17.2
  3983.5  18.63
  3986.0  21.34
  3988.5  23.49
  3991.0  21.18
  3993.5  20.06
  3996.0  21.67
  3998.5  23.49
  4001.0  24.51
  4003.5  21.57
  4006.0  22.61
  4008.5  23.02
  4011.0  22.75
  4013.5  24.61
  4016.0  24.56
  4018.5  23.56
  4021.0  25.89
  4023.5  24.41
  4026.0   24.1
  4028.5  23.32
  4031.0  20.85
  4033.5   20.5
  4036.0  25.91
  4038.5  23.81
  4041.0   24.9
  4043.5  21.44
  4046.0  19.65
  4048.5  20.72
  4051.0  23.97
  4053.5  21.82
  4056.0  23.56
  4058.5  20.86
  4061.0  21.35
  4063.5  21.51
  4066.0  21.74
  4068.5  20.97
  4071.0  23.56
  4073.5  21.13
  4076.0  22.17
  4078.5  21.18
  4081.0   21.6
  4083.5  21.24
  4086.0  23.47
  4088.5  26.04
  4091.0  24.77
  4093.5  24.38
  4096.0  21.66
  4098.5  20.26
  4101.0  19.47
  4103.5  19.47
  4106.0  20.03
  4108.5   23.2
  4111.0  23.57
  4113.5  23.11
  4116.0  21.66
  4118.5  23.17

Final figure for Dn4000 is 1.91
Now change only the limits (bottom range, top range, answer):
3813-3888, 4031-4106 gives 2.28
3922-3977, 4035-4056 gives 2.08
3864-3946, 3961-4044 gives 1.62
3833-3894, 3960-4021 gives 1.76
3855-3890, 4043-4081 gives 2.06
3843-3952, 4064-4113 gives 1.90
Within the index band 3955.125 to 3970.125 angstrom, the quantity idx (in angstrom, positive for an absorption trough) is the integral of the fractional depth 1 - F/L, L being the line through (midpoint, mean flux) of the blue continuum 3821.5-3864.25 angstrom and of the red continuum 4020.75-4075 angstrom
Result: 4.96 angstrom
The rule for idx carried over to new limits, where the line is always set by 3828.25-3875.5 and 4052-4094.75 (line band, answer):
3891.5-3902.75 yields -3.28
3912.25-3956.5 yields 6.51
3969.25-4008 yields -2.23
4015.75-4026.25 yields -2.64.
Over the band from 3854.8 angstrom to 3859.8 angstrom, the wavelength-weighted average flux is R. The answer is 11.6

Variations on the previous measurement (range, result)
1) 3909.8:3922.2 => 16.2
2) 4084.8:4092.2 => 24.8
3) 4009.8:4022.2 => 24.3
